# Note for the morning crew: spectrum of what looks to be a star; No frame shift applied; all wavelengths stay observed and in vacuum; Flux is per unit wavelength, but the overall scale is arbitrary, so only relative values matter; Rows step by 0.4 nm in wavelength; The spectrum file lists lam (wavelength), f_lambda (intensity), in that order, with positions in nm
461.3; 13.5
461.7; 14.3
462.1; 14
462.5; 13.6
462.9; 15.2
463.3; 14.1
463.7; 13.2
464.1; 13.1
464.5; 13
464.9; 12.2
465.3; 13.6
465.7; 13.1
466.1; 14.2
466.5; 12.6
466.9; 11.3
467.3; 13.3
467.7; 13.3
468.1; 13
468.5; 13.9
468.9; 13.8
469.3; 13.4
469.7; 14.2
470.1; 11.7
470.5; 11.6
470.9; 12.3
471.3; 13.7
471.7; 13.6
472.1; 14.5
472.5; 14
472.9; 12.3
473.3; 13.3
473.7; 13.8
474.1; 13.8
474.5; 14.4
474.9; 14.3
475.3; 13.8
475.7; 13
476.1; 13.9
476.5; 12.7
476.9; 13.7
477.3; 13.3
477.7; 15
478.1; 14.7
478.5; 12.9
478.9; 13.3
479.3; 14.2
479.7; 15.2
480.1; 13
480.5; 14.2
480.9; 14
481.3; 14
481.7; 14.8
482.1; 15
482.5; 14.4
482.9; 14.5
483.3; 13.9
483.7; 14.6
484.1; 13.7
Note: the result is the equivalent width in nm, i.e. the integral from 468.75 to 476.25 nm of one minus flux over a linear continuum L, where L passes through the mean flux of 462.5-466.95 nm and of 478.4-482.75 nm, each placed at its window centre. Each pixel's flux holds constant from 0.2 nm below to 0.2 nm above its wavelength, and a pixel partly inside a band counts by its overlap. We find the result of 0.15 nm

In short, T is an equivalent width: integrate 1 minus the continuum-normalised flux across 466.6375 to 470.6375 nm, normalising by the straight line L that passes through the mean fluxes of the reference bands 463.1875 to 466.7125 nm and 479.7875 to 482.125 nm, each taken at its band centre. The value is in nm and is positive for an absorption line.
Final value 0.14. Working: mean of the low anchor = 13.2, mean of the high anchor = 14.2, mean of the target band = 13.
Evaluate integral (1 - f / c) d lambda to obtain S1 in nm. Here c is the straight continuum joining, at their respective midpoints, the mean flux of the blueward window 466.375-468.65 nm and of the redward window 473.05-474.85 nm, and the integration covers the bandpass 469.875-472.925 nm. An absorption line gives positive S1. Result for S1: 0.10 nm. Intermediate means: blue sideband 12.9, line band 13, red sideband 13.8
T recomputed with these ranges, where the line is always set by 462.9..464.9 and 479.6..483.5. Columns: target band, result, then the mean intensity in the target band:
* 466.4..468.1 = 0.114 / 12.7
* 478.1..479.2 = 0.050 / 13.5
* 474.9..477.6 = 0.095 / 13.5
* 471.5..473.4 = 0.039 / 13.6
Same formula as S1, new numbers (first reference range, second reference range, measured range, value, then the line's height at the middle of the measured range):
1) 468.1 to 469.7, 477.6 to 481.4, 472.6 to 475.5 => 0.03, 13.8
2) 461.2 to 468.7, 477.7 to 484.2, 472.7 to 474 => 0.06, 13.8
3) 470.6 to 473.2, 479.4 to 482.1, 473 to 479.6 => 0.02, 13.8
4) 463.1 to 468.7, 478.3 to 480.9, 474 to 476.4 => -0.04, 13.6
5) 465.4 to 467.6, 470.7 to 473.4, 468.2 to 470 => -0.07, 13.2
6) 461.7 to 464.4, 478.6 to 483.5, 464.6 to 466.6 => 0.11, 13.9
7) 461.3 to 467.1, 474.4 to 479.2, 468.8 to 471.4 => 0.13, 13.6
